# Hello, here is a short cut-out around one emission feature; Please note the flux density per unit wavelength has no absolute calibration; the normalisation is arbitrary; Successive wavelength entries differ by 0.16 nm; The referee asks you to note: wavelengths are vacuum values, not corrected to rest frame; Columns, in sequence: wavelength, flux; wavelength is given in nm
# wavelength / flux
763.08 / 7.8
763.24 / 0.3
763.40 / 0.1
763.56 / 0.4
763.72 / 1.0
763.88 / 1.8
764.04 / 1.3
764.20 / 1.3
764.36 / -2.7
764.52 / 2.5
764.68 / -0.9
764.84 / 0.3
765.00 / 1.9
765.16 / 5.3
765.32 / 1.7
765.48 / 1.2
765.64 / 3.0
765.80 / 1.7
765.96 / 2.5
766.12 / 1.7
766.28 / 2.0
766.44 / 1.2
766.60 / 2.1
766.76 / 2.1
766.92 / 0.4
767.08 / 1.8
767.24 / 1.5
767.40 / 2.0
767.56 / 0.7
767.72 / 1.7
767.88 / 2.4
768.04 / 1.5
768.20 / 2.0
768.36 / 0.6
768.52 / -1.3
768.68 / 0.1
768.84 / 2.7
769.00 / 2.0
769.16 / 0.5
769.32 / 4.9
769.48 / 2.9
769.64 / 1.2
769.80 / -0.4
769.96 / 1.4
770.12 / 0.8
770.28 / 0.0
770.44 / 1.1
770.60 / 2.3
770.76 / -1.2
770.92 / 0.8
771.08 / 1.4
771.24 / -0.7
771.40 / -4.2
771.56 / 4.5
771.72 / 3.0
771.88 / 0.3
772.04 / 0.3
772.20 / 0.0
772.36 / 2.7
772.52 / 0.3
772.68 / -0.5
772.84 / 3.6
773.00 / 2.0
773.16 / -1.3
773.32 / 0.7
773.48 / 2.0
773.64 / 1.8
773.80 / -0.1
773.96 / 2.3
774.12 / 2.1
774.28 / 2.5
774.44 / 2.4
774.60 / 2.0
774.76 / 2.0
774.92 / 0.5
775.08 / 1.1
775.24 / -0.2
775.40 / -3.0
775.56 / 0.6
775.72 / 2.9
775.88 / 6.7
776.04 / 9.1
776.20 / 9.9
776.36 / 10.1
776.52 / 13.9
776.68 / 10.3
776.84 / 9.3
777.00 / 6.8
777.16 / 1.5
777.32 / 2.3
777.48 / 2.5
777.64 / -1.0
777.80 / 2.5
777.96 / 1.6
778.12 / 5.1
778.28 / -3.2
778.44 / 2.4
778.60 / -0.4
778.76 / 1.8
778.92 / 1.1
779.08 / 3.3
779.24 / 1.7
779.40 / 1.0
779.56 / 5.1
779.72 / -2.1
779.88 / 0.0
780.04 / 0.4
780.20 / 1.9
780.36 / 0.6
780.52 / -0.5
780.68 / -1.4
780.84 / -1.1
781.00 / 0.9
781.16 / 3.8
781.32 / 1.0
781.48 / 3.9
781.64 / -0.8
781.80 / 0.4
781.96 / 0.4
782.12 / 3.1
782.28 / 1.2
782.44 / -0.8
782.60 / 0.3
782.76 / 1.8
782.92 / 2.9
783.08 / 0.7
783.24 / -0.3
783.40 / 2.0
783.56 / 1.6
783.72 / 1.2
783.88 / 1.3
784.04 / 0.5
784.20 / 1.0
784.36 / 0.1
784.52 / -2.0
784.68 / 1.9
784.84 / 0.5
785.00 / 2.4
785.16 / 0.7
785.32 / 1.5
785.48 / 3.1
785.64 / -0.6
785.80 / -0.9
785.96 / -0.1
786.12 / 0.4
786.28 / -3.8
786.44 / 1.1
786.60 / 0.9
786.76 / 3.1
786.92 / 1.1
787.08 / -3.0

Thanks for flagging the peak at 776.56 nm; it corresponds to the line [O II]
